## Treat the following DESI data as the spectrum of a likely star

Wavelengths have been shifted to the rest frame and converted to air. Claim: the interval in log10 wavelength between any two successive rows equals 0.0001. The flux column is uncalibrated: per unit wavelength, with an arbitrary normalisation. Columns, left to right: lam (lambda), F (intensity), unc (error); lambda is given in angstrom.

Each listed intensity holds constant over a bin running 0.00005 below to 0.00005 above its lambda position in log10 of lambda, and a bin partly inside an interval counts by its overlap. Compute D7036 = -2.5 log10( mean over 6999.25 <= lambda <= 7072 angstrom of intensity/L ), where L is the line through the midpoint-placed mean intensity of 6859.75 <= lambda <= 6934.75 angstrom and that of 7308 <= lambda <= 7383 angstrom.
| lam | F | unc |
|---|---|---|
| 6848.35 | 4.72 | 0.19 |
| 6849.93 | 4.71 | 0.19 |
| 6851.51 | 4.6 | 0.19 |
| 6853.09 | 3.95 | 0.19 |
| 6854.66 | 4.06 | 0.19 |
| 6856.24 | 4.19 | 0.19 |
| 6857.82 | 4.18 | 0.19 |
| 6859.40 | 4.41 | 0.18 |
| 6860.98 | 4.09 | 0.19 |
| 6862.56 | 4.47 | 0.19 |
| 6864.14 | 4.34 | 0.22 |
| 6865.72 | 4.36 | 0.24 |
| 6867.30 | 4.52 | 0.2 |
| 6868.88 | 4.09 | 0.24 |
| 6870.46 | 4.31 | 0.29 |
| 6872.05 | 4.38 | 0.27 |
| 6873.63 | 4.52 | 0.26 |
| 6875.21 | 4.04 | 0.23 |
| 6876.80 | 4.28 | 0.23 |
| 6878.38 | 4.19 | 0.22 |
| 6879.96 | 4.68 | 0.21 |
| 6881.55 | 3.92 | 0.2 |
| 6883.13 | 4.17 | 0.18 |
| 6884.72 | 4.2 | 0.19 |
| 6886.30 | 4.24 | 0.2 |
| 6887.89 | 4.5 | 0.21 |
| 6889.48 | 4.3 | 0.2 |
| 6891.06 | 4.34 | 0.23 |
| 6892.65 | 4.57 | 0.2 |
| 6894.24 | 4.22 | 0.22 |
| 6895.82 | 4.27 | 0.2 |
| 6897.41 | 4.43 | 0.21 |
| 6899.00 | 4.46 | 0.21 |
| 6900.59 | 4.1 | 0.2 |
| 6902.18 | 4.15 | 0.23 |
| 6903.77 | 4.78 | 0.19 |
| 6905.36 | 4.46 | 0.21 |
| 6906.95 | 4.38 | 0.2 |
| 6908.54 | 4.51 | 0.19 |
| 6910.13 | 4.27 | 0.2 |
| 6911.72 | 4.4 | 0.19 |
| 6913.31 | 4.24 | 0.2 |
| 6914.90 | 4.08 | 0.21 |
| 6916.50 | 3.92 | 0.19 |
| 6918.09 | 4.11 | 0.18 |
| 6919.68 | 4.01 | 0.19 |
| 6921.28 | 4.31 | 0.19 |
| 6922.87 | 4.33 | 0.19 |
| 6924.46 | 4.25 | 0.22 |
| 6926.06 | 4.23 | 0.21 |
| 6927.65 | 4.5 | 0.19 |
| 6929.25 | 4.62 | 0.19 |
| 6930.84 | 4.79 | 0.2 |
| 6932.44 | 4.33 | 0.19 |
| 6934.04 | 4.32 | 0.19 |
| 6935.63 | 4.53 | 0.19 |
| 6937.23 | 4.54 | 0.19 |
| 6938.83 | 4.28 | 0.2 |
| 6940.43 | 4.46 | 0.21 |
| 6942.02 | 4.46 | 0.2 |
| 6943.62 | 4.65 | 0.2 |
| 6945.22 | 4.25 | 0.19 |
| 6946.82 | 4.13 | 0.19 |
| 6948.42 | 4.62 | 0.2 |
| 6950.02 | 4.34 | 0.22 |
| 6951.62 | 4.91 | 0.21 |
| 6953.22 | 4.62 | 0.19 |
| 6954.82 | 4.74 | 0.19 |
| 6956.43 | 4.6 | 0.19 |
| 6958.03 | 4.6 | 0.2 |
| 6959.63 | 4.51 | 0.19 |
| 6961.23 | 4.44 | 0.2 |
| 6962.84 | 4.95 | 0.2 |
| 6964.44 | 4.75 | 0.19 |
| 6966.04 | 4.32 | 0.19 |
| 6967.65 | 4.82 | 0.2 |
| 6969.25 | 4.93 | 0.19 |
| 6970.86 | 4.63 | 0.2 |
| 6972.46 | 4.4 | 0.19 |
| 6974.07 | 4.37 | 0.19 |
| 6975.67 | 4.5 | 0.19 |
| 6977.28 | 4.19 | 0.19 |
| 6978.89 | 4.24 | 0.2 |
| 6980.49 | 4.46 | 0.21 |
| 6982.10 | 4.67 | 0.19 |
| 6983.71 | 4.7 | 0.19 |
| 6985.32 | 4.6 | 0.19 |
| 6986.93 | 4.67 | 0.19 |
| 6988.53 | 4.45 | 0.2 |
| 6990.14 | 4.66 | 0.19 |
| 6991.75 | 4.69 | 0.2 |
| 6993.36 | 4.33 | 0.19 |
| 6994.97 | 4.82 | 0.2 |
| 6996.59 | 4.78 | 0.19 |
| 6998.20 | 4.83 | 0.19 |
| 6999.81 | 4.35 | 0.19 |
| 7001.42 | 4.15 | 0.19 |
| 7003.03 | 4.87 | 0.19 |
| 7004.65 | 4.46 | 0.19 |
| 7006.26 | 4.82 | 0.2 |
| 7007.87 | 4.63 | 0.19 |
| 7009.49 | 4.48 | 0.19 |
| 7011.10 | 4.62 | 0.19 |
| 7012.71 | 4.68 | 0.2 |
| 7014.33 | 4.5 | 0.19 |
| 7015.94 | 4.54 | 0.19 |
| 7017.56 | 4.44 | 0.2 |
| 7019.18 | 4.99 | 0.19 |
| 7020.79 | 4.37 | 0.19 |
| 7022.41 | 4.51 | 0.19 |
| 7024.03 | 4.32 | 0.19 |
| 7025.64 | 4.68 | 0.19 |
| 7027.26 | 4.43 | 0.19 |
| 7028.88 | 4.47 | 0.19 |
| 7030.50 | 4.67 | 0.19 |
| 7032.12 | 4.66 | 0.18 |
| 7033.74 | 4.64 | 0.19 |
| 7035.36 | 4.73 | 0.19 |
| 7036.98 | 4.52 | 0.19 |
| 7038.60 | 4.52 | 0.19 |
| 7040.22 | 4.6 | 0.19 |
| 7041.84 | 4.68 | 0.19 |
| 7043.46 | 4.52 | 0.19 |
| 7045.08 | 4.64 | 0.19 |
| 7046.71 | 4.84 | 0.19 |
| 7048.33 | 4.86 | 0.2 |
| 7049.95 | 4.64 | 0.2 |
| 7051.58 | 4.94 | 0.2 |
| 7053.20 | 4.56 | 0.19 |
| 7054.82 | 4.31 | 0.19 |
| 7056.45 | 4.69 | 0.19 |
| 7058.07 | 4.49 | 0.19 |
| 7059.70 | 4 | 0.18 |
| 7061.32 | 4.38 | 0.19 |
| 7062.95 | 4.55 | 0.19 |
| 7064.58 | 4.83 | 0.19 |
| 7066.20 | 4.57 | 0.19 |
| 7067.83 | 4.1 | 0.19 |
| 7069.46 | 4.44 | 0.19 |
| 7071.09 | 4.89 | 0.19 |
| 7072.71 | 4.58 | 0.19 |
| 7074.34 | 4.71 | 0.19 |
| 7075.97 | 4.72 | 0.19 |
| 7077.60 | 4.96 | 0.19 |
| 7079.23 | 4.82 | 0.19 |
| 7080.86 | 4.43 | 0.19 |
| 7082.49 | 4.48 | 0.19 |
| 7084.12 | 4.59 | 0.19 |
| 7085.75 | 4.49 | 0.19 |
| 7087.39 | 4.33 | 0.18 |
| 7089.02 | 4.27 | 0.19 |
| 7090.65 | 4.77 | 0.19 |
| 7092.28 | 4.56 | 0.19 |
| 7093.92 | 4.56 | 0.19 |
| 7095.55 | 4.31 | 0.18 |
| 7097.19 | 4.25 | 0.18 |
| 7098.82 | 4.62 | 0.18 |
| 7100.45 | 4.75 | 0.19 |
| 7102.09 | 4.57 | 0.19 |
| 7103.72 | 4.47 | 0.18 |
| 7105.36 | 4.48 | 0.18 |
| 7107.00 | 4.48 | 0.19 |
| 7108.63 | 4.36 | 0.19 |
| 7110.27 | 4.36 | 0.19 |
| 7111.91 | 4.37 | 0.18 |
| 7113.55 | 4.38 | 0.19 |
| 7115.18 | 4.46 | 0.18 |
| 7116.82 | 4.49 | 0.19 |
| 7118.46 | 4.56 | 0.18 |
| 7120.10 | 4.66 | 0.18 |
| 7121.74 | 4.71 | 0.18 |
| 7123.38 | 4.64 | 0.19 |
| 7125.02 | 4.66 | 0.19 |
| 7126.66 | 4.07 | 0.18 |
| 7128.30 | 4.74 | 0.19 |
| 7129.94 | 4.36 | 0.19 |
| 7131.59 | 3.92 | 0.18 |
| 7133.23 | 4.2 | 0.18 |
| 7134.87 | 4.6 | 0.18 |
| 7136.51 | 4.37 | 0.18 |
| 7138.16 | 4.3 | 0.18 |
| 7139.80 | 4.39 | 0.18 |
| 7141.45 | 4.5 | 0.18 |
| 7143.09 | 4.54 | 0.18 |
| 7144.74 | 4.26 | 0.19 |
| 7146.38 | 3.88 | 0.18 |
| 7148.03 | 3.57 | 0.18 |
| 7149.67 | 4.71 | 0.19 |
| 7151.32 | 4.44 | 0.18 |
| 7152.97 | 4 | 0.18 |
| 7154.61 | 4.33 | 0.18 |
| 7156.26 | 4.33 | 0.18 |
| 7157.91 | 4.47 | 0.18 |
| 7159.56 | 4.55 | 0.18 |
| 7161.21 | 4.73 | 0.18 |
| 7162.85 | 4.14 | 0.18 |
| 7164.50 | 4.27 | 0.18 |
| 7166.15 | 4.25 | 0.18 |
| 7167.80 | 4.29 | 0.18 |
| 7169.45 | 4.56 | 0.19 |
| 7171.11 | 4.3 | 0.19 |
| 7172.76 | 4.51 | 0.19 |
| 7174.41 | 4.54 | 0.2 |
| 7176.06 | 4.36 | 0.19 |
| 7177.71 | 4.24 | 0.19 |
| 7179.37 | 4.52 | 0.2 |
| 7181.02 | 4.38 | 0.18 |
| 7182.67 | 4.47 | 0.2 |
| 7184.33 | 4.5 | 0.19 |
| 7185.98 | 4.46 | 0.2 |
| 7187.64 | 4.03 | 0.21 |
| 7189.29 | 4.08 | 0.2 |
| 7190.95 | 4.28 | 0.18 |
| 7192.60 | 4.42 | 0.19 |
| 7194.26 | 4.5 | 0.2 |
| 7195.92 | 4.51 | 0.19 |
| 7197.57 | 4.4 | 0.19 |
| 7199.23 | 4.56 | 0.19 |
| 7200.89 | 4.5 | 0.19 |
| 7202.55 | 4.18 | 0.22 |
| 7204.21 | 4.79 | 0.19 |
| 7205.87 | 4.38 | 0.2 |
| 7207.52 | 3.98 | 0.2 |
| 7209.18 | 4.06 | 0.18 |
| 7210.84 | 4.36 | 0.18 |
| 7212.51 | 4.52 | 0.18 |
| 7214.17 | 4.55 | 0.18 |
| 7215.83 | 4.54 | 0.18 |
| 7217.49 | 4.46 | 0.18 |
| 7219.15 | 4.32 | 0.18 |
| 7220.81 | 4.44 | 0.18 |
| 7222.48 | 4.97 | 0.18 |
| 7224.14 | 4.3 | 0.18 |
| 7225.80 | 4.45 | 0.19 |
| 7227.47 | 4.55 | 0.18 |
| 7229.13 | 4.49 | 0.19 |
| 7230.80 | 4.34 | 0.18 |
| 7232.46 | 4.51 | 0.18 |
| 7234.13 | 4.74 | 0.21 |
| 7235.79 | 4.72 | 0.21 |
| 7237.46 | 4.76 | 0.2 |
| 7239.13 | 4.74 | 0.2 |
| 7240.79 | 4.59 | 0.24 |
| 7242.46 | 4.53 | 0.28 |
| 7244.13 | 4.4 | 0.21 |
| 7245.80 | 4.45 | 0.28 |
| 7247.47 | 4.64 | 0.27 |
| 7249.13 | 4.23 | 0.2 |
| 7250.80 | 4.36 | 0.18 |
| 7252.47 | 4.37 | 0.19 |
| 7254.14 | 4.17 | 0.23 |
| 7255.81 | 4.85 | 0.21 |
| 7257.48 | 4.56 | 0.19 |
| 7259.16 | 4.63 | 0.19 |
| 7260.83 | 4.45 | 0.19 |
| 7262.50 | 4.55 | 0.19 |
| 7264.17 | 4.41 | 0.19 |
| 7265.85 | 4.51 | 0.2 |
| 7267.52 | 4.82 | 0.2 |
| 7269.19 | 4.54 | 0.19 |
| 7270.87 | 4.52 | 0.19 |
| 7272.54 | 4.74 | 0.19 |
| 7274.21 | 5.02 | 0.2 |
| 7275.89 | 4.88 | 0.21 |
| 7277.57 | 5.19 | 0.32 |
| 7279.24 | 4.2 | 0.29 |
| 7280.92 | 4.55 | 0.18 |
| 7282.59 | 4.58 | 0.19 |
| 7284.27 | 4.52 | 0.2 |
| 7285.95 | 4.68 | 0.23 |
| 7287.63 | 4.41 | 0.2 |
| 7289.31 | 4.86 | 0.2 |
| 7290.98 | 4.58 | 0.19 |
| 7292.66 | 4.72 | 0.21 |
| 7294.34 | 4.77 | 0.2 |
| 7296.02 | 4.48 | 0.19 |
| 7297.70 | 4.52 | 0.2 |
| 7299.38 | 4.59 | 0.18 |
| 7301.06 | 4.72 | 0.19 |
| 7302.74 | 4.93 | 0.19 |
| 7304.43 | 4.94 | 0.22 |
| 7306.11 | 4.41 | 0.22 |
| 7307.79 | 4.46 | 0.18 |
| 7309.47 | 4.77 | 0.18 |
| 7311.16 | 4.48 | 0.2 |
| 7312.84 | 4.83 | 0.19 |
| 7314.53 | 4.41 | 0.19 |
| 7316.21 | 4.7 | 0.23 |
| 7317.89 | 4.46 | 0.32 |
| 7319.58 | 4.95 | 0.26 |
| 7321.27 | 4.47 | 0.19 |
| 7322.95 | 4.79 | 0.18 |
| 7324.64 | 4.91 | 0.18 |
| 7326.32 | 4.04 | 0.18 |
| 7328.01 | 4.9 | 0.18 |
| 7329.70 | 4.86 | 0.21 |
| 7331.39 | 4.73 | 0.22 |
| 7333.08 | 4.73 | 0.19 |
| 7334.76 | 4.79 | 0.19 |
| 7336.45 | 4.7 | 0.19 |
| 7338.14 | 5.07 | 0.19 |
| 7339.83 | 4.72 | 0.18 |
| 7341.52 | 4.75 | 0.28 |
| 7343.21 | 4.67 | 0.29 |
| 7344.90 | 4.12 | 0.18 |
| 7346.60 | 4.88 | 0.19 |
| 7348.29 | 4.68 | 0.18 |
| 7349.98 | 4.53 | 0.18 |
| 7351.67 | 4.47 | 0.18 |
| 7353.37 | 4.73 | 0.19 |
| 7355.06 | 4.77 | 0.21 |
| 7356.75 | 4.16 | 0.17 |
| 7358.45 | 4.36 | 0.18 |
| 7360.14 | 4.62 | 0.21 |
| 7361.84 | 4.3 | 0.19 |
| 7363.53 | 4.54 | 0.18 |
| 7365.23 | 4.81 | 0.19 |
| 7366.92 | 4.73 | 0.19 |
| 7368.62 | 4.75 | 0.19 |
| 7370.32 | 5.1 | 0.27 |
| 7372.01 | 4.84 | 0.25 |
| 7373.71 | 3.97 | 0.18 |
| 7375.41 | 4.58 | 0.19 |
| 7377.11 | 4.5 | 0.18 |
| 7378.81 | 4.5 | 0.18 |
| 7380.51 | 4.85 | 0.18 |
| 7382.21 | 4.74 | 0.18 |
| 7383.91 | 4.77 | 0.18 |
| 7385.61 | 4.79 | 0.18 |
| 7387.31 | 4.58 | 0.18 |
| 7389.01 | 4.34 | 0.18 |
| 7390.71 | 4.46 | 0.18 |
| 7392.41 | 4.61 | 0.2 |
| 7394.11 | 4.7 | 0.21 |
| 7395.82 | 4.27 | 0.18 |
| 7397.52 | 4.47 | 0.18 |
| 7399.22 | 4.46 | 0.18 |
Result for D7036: -0.04 mag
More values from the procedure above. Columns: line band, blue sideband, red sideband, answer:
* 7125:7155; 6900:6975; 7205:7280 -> 0.05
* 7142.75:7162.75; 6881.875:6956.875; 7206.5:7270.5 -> 0.04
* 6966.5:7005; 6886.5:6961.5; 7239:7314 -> -0.03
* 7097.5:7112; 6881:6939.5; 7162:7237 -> -0.03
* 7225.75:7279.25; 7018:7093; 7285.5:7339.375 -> 0.02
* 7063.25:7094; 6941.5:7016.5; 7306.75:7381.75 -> 0.00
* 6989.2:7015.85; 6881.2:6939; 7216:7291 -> -0.05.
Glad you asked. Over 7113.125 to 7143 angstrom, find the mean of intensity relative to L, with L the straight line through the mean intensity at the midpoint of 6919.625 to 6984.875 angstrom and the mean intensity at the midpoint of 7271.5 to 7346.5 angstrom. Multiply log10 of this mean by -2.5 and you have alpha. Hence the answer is 0.033 mag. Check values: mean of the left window 4.5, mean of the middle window 4.45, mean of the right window 4.67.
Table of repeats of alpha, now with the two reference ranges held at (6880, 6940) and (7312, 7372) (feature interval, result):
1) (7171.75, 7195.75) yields 0.039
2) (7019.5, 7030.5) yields -0.021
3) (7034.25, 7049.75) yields -0.054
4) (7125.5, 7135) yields 0.047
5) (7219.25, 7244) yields 0.002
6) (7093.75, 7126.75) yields -0.003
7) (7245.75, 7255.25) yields 0.051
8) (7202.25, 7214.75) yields 0.050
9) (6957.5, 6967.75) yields -0.059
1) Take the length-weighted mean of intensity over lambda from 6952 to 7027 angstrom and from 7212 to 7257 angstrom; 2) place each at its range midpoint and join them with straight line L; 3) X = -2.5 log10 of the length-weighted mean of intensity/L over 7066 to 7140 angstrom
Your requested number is 0.01 mag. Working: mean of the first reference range 4.58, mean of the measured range 4.5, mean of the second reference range 4.52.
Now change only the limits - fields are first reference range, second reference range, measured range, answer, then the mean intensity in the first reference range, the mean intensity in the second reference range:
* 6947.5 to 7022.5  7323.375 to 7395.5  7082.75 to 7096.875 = 0.030 mag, 4.59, 4.63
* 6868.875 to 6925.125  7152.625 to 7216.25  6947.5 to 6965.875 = -0.077 mag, 4.29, 4.38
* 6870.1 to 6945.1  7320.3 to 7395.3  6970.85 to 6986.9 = -0.022 mag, 4.34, 4.63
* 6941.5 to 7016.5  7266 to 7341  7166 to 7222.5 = 0.058 mag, 4.57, 4.68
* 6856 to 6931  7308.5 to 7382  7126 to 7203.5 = 0.038 mag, 4.31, 4.64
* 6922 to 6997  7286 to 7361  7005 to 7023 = -0.012 mag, 4.53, 4.65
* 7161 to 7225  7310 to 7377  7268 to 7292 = -0.031 mag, 4.4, 4.64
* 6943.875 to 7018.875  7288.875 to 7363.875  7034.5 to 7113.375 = 0.009 mag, 4.57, 4.64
